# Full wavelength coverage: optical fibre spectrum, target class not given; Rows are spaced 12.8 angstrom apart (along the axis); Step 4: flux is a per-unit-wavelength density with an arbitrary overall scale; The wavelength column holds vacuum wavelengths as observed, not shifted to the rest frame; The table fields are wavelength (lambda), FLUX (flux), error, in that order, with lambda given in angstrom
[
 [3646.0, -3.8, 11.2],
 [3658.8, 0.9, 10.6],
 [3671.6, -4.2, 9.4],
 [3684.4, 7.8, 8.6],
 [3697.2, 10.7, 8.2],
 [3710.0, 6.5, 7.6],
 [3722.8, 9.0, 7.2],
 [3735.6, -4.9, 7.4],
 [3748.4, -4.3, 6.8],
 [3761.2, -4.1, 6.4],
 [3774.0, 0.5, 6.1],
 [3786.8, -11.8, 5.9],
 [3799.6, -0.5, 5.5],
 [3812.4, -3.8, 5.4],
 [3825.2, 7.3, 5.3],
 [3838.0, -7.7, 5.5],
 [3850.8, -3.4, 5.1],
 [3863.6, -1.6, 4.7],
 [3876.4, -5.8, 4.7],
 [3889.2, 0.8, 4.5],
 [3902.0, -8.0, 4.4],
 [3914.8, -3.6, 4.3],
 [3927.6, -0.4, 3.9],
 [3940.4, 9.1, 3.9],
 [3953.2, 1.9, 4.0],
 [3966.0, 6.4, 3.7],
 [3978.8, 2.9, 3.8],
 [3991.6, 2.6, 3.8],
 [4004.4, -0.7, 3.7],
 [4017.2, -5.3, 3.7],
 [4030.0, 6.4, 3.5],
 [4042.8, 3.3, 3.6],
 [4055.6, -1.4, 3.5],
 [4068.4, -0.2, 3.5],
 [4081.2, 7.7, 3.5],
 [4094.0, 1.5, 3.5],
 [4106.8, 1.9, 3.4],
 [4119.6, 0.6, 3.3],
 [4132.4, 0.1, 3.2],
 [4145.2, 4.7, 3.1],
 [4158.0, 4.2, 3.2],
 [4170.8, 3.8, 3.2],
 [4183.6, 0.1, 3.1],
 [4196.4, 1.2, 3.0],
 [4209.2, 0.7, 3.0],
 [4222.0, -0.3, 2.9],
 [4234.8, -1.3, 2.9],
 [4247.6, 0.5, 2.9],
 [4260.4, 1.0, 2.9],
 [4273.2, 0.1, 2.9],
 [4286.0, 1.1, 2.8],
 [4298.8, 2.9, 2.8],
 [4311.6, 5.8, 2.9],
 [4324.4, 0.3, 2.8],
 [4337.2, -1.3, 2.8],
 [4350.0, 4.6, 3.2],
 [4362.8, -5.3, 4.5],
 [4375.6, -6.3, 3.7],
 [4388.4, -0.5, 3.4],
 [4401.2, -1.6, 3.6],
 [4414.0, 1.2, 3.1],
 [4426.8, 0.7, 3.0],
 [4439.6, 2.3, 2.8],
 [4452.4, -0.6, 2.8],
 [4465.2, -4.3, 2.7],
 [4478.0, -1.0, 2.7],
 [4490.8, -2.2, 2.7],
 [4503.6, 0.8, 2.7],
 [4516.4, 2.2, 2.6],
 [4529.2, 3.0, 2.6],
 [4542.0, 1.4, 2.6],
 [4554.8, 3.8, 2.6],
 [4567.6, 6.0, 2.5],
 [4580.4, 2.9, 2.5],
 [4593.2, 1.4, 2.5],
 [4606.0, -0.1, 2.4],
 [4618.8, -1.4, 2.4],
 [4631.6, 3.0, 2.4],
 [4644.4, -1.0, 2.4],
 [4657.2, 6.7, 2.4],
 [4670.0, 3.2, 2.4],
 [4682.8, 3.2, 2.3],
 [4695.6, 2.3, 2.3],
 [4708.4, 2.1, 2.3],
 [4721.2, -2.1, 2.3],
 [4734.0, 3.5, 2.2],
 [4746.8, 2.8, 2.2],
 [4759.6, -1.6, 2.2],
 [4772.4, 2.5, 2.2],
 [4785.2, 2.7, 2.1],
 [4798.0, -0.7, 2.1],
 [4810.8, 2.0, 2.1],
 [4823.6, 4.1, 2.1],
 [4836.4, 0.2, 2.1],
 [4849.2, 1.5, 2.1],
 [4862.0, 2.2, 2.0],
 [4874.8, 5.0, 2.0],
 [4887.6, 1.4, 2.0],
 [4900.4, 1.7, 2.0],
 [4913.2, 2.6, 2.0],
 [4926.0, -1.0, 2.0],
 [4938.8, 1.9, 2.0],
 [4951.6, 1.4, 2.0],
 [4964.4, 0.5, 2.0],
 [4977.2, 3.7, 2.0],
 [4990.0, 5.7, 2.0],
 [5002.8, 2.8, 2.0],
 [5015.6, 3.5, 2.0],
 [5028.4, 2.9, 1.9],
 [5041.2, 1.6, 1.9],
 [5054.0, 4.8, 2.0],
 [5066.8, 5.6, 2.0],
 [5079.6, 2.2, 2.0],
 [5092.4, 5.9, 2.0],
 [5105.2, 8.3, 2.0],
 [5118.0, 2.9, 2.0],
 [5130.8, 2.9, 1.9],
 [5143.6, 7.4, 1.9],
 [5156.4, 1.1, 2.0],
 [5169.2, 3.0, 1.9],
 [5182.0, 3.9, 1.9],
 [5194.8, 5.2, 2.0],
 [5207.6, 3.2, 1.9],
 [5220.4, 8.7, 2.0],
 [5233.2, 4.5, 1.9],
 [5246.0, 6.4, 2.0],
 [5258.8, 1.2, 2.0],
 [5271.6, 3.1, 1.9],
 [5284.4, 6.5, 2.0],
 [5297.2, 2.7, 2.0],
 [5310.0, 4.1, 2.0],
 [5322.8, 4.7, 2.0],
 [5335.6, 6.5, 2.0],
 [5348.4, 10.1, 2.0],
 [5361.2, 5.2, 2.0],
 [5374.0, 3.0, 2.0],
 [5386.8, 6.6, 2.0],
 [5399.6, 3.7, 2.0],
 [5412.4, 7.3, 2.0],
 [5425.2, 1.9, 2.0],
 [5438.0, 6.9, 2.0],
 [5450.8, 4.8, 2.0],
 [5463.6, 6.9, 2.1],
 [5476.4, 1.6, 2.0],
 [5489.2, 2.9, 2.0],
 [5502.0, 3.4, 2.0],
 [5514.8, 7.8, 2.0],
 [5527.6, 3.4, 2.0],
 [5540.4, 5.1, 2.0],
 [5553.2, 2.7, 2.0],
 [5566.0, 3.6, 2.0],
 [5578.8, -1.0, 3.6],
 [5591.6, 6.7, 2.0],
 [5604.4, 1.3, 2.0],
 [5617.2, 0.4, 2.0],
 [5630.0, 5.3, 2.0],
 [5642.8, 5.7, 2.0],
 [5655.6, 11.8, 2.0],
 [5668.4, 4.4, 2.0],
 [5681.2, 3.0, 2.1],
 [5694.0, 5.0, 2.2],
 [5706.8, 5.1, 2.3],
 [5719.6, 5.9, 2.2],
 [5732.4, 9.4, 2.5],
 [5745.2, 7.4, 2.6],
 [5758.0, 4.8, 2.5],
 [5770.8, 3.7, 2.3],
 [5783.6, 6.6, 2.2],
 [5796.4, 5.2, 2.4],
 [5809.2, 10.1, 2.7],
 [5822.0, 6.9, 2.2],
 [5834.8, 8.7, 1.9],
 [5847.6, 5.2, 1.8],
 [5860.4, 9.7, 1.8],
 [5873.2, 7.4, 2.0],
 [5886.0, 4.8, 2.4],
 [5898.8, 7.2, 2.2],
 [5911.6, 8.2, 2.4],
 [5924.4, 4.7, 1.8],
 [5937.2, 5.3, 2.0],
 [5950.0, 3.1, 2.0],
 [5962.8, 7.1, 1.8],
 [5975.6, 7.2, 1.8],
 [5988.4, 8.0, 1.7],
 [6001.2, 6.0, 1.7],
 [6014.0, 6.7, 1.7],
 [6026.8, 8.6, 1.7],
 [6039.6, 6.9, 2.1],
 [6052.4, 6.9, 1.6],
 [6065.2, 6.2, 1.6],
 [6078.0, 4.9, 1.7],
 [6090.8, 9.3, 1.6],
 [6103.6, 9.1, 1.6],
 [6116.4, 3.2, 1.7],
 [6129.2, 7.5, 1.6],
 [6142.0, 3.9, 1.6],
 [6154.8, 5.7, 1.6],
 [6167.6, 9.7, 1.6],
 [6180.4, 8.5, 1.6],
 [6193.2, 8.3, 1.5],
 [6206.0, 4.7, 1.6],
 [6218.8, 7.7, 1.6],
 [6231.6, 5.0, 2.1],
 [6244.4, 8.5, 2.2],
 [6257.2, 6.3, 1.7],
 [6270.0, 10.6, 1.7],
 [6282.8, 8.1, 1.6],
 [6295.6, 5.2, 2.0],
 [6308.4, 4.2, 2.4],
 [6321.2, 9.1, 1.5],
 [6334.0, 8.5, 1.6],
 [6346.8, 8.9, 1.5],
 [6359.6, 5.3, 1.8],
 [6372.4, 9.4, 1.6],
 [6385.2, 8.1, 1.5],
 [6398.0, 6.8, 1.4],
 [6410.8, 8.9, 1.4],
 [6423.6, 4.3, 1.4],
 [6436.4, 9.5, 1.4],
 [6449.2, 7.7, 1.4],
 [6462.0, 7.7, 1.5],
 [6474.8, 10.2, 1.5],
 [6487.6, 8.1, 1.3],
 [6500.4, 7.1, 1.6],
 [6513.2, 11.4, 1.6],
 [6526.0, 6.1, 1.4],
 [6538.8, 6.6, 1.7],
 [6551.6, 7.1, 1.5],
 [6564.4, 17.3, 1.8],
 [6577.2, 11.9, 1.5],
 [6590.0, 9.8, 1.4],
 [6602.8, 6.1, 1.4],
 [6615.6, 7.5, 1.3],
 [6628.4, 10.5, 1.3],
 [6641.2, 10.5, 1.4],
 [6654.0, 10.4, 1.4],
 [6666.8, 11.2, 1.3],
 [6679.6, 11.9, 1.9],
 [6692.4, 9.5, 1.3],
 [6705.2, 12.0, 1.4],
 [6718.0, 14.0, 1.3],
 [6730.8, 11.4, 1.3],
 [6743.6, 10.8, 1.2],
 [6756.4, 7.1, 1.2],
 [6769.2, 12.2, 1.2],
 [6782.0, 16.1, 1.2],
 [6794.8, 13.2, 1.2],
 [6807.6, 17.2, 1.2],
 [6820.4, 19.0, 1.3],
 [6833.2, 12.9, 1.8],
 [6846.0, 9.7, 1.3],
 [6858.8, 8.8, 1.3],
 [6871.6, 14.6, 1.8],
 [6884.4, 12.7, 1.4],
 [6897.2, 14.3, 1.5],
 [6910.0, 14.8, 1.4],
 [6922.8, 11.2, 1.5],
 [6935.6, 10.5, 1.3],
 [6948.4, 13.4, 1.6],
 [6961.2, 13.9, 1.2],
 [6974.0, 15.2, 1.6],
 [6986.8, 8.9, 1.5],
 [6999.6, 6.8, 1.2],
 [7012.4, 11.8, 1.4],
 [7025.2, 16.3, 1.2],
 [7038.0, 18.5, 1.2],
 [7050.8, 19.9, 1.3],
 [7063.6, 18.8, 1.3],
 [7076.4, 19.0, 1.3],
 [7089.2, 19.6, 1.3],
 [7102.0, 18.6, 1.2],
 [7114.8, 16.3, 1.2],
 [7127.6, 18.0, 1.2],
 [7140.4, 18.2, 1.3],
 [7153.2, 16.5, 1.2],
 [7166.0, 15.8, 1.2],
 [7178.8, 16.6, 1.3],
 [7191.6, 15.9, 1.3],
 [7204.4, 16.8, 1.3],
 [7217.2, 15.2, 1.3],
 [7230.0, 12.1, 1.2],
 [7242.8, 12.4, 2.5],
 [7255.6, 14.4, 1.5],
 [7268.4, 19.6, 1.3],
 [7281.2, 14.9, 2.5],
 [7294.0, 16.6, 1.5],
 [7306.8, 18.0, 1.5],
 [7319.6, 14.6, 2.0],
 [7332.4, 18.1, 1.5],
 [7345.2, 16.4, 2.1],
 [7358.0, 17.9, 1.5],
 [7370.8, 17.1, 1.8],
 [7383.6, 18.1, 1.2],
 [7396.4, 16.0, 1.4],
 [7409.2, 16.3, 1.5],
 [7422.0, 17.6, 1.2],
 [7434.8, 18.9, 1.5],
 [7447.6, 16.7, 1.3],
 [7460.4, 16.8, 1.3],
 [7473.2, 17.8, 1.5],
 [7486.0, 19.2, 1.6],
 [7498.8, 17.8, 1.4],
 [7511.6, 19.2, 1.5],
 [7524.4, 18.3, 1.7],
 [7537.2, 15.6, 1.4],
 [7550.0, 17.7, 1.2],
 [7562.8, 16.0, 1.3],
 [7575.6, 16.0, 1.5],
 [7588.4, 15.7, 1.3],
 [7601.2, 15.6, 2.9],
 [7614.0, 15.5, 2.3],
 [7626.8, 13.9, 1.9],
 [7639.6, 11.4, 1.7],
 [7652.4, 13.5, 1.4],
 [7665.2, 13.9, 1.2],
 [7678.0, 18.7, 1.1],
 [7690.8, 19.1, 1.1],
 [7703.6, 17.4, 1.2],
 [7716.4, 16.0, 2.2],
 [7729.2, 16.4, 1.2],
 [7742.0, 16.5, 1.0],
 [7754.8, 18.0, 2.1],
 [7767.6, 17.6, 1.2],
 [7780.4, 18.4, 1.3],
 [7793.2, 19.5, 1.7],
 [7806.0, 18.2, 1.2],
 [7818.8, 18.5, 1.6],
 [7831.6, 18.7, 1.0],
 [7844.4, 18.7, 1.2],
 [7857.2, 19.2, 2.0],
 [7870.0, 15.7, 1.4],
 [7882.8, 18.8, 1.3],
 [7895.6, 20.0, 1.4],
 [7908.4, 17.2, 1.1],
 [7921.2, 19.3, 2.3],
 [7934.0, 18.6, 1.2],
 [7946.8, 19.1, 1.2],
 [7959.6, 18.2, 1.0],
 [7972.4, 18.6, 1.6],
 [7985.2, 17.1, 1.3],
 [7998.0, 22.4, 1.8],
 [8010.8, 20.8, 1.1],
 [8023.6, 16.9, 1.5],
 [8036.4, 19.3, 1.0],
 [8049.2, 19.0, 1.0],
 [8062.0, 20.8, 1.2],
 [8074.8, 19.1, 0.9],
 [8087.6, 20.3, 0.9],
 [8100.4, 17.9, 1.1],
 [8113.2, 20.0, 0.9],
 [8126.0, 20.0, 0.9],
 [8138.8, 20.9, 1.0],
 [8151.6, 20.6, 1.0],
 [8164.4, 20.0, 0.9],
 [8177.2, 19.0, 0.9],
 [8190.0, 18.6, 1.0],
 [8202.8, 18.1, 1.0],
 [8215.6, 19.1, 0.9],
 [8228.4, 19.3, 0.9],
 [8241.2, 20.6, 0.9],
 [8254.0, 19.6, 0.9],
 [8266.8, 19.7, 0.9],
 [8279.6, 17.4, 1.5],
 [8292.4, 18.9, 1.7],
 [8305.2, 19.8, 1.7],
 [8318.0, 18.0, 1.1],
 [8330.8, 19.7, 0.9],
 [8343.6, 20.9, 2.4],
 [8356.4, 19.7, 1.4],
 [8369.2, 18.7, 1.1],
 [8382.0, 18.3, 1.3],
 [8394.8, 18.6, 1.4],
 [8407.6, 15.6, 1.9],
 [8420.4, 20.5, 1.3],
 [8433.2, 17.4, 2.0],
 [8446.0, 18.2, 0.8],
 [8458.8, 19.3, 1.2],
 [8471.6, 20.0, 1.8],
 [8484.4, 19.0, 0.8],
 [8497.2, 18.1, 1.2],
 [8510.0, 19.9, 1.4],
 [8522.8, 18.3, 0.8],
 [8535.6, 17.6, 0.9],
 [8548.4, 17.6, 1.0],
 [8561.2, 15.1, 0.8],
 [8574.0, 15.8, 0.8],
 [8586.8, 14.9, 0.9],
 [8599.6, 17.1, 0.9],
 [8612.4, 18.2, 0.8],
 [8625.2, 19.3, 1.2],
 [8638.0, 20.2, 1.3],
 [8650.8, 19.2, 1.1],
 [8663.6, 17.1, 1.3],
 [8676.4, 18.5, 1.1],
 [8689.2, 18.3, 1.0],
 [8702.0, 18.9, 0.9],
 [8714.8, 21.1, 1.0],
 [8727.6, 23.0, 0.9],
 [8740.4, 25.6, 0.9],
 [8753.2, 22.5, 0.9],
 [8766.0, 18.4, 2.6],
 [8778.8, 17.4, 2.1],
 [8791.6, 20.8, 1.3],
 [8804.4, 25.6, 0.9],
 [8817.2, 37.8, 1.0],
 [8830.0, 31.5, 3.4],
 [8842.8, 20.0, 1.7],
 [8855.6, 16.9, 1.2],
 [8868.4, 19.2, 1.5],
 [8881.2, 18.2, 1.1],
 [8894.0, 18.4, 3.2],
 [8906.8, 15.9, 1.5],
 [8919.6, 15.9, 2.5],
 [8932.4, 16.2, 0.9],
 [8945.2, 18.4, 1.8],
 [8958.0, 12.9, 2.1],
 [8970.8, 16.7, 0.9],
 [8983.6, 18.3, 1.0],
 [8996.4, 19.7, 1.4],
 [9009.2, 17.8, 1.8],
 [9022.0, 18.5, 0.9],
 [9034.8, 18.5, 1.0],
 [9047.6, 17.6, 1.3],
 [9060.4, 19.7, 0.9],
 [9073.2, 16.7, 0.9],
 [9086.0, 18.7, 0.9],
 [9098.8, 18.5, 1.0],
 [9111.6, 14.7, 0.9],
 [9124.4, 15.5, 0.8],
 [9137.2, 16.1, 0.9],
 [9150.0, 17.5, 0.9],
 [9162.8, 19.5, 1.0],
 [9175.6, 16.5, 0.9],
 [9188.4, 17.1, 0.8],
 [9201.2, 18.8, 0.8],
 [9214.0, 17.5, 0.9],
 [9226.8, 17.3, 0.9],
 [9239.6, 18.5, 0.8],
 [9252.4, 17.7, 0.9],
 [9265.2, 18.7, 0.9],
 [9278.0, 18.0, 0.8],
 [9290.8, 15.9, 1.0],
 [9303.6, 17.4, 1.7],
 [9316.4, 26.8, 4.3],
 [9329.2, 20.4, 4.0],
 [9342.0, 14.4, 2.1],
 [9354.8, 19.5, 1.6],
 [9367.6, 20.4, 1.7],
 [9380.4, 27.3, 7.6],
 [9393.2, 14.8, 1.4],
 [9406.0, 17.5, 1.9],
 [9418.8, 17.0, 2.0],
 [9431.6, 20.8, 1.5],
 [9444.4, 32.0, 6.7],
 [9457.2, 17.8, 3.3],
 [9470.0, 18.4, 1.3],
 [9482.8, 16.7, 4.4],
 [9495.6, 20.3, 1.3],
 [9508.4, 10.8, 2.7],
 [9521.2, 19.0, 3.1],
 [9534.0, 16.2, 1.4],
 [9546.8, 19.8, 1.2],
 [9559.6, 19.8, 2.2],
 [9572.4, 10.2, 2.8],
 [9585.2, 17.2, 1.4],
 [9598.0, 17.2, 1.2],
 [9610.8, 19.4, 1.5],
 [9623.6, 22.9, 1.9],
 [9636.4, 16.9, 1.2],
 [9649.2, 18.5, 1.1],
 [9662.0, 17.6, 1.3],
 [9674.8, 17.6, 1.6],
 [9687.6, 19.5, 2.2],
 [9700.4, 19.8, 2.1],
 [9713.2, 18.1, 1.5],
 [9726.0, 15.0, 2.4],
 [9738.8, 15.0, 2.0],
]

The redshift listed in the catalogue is 0.761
